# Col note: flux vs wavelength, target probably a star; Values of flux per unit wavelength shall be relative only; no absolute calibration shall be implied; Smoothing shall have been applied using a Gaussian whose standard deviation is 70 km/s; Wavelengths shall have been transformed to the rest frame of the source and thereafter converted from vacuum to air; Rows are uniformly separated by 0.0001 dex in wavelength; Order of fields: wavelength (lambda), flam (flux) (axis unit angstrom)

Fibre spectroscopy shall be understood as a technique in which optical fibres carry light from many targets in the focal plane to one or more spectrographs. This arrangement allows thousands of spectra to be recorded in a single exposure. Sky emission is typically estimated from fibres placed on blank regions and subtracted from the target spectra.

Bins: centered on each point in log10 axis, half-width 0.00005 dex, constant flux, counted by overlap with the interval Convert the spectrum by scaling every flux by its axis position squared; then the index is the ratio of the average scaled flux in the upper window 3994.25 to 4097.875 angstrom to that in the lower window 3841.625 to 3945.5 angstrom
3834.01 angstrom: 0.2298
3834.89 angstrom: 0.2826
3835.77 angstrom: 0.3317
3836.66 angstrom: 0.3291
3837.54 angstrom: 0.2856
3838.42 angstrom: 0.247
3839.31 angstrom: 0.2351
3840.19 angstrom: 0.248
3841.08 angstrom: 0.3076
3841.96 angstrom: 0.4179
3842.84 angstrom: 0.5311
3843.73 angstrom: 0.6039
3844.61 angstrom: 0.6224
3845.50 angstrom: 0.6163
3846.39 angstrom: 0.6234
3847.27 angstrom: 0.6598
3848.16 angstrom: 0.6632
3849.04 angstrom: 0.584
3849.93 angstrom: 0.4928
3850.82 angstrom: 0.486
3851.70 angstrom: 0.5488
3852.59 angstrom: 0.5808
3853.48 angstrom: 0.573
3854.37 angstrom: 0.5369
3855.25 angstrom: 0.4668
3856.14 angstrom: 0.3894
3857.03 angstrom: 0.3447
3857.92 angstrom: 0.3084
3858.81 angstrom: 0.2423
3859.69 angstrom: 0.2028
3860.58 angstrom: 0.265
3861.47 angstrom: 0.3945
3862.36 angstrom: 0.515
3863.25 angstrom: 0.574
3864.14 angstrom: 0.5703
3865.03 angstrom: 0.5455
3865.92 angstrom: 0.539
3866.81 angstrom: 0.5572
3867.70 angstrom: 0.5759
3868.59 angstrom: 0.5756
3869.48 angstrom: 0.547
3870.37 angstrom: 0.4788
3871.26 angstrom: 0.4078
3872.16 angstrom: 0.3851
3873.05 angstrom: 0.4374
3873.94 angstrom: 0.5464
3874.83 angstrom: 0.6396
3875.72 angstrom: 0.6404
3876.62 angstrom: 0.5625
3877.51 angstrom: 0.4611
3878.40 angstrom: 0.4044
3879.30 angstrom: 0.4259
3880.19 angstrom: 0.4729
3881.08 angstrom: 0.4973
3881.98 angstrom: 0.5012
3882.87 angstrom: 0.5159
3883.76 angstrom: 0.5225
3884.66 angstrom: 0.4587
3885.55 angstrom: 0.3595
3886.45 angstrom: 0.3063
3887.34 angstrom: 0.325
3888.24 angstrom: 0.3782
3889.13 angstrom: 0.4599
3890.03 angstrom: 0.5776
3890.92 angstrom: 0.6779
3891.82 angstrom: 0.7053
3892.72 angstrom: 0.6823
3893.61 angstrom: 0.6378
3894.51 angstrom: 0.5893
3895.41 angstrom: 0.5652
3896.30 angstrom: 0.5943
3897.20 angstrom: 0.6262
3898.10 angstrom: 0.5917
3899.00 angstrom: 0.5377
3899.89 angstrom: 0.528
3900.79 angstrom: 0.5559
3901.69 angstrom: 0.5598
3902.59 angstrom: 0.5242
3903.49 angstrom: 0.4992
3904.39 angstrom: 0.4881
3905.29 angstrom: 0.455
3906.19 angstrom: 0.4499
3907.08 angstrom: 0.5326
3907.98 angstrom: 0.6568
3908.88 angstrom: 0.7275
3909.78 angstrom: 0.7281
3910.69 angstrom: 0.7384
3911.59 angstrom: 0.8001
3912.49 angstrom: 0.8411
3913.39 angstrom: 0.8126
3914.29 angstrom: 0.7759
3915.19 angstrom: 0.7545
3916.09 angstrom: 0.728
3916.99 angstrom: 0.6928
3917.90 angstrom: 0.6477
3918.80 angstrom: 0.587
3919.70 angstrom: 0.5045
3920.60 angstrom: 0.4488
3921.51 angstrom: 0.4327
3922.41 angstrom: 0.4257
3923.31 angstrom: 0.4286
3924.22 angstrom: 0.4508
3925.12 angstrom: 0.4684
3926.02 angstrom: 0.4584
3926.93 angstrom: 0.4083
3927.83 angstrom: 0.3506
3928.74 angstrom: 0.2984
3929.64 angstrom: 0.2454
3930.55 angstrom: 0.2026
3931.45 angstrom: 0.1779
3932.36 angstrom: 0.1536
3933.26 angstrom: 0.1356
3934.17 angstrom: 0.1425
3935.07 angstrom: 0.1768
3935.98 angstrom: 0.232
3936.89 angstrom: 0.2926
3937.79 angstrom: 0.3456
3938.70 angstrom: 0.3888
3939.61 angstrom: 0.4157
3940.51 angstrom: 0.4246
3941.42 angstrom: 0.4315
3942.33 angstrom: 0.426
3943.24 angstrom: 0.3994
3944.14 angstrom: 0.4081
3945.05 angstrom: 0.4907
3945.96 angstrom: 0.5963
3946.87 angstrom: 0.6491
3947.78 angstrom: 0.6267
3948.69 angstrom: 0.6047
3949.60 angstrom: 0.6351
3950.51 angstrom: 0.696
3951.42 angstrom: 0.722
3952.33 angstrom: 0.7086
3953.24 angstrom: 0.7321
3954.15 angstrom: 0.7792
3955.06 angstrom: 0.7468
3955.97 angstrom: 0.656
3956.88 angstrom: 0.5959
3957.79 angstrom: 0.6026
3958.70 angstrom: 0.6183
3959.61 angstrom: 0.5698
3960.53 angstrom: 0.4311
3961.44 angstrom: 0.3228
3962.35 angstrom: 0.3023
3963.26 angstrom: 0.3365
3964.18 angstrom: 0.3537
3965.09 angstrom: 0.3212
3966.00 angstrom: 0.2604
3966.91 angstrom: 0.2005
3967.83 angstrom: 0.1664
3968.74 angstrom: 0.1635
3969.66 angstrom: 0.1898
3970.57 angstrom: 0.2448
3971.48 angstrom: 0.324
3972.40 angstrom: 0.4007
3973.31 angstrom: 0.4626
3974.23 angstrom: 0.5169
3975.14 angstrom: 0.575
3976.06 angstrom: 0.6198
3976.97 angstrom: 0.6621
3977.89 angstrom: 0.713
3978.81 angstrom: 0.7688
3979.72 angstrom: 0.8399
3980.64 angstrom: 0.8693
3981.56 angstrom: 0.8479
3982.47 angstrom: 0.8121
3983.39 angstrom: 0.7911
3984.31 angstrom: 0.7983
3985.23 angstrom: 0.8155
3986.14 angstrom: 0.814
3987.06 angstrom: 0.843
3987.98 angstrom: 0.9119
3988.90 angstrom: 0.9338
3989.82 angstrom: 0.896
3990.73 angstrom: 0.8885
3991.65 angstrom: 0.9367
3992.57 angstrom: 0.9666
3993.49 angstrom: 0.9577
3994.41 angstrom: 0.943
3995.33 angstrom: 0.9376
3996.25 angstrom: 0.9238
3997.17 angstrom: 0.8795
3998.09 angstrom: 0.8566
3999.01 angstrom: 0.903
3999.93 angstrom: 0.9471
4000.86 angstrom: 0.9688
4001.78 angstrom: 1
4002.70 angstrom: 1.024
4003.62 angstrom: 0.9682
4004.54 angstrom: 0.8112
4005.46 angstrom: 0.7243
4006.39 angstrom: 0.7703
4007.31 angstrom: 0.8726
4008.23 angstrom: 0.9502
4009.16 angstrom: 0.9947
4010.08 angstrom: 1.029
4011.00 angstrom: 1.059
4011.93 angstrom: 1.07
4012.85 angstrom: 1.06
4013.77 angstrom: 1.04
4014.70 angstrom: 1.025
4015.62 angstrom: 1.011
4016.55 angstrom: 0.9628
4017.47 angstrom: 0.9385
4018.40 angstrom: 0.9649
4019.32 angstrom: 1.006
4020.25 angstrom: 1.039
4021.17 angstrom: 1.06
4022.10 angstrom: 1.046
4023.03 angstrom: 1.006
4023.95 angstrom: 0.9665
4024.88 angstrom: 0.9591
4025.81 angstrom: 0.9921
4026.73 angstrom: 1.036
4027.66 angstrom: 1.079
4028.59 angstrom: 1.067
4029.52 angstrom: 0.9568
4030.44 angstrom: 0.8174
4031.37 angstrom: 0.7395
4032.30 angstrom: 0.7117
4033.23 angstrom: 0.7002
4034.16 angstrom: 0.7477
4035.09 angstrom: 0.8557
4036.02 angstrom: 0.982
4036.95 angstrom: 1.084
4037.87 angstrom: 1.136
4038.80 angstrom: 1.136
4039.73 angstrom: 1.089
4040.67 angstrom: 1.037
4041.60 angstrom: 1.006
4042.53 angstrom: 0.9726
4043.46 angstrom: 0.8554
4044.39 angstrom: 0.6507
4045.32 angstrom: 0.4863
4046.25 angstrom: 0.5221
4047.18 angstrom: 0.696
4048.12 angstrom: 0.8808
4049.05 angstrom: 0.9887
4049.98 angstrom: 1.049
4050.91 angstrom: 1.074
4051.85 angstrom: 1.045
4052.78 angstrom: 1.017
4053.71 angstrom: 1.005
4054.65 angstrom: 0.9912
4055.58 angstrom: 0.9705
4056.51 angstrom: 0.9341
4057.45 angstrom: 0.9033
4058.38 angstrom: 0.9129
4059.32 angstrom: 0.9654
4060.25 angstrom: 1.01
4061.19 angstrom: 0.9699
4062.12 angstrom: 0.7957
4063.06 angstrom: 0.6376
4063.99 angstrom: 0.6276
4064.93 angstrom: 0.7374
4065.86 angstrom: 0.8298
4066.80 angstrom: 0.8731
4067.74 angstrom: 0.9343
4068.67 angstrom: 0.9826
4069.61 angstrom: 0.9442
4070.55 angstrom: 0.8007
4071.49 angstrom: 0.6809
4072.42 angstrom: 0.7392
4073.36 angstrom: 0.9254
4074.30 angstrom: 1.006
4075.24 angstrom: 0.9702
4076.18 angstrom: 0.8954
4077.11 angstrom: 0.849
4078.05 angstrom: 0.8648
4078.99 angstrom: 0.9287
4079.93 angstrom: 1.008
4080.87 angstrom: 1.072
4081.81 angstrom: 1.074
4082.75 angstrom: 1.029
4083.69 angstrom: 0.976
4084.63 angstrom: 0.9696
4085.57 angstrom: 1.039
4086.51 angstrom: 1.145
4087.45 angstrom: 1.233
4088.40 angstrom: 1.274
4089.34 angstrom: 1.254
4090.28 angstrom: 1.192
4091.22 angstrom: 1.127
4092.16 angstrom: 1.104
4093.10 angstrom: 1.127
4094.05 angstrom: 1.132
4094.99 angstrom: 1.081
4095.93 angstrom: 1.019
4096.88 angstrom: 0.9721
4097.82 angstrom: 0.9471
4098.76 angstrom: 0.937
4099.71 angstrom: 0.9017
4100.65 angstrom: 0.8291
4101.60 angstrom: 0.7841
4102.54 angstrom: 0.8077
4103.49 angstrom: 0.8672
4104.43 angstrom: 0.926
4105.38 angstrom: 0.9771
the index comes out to 2.08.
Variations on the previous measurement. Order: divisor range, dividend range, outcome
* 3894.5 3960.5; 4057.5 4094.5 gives 1.99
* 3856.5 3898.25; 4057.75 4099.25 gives 2.17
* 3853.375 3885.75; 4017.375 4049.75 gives 2.12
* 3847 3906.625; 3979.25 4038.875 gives 1.98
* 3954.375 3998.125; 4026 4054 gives 1.48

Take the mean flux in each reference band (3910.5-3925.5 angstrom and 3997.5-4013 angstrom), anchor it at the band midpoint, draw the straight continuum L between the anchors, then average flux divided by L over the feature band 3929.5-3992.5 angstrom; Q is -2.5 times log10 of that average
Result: 0.43 mag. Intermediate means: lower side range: 0.619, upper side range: 0.939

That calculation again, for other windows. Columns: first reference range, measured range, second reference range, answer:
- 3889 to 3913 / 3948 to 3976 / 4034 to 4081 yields 0.44 mag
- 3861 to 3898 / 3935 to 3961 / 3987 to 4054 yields 0.33 mag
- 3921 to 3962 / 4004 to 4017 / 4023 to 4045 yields -0.17 mag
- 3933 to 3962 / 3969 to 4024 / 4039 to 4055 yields -0.20 mag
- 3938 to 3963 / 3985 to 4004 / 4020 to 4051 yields -0.23 mag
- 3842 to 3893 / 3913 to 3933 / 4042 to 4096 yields 0.29 mag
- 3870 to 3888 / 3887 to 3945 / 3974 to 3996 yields 0.16 mag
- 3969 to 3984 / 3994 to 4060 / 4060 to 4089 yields -0.23 mag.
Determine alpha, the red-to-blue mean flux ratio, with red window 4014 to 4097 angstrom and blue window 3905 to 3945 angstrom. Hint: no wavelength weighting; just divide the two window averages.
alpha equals 2.04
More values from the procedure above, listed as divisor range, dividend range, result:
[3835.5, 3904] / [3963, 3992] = 1.23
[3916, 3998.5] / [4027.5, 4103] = 1.70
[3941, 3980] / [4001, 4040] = 1.90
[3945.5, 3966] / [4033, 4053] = 1.61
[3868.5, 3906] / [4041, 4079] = 1.70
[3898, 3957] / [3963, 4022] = 1.52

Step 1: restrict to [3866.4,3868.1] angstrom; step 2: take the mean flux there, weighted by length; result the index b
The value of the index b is 0.567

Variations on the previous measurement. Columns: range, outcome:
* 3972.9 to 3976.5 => 0.544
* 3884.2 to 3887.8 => 0.362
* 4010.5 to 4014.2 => 1.06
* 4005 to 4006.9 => 0.749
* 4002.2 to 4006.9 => 0.861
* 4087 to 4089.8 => 1.25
